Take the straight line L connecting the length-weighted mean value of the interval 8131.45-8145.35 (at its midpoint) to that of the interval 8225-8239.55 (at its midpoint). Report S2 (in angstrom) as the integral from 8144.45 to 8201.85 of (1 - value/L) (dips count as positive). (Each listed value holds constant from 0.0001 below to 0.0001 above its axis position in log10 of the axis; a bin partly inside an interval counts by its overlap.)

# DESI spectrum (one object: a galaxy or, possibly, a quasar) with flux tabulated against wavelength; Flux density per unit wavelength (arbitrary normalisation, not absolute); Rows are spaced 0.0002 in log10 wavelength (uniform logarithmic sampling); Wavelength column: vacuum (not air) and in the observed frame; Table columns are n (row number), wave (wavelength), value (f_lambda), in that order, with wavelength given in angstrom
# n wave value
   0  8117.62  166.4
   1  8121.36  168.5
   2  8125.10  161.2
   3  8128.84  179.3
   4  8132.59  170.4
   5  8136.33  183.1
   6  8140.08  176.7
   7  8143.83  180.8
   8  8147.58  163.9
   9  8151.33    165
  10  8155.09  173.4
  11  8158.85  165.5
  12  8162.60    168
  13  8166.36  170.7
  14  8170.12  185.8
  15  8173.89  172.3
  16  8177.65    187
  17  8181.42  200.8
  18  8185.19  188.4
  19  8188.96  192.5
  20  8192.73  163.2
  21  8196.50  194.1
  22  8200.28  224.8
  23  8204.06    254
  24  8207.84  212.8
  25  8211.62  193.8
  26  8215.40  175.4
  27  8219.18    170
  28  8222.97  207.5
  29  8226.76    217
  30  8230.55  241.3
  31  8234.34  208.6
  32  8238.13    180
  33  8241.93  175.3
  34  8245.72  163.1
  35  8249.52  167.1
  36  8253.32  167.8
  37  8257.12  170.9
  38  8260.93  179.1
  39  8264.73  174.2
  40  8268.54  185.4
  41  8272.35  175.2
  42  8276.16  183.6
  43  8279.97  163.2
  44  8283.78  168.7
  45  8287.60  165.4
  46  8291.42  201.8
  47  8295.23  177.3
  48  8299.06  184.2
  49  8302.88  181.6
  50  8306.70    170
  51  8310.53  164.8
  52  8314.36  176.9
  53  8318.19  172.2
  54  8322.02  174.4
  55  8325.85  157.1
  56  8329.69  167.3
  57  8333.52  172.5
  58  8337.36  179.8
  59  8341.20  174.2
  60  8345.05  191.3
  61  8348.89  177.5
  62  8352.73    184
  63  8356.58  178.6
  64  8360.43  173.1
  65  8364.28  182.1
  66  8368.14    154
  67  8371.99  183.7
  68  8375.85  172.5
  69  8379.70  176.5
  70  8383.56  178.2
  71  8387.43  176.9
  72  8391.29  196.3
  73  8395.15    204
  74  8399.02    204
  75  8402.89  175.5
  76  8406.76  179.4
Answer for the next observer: 3.1 angstrom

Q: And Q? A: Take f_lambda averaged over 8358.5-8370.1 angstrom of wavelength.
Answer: 170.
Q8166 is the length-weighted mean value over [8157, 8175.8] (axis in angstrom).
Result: 173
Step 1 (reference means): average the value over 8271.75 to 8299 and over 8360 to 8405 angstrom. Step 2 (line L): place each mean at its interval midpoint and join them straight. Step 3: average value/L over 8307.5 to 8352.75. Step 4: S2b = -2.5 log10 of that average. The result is 0.03 mag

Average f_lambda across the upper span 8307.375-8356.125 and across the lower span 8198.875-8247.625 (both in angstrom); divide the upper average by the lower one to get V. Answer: 0.87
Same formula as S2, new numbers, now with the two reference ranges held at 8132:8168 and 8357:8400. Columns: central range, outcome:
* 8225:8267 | -2.4 angstrom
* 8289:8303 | -0.6 angstrom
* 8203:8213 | -2.6 angstrom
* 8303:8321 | 0.6 angstrom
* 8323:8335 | 0.9 angstrom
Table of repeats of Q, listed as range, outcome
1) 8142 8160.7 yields 170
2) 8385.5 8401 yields 195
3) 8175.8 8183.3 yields 194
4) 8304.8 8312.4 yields 167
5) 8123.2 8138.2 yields 174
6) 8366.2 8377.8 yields 170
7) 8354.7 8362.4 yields 176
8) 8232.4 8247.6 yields 182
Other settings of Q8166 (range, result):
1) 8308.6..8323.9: 172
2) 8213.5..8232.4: 202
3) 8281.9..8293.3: 178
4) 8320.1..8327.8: 166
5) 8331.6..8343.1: 176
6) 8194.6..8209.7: 221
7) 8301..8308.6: 176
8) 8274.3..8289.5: 170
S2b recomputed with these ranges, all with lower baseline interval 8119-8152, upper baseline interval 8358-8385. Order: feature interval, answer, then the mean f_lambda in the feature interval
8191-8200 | -0.09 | 187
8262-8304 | -0.03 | 178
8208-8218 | -0.09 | 189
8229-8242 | -0.18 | 204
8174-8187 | -0.10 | 189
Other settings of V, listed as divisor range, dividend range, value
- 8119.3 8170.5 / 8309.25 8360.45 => 1.02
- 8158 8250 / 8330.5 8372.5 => 0.92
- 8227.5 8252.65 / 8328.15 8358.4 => 0.94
